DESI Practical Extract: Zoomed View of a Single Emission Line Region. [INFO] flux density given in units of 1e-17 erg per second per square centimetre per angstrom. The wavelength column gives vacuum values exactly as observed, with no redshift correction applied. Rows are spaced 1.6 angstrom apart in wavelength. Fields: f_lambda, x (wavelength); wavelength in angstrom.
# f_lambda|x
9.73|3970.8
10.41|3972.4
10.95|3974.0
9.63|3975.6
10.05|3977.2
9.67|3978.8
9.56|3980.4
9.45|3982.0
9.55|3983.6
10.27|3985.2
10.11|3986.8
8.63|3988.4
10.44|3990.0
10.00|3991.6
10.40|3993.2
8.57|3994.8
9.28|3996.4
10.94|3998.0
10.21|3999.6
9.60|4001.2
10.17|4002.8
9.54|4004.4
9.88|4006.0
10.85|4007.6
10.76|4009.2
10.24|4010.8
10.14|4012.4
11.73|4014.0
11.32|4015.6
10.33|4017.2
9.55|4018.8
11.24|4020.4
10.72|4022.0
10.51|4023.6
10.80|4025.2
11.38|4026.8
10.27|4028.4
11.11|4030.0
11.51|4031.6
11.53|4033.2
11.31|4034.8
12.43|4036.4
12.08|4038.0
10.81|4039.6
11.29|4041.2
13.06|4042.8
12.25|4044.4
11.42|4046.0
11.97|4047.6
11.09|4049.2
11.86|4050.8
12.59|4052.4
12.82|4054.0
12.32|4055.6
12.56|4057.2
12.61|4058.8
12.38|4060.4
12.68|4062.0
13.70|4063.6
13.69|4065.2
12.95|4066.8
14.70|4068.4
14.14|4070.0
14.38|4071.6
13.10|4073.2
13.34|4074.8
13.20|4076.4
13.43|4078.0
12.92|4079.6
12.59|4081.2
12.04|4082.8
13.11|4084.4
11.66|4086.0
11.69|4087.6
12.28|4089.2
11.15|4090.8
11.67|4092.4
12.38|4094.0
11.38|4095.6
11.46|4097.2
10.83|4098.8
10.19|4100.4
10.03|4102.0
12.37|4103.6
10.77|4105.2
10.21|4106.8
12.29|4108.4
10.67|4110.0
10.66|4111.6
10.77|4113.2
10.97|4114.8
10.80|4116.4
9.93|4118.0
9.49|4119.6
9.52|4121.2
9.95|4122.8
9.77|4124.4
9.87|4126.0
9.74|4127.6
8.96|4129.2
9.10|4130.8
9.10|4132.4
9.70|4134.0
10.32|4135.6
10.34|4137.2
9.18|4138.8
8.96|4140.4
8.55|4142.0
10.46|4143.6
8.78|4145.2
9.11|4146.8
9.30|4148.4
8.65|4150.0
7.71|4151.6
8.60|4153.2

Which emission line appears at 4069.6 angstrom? C III] 1909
